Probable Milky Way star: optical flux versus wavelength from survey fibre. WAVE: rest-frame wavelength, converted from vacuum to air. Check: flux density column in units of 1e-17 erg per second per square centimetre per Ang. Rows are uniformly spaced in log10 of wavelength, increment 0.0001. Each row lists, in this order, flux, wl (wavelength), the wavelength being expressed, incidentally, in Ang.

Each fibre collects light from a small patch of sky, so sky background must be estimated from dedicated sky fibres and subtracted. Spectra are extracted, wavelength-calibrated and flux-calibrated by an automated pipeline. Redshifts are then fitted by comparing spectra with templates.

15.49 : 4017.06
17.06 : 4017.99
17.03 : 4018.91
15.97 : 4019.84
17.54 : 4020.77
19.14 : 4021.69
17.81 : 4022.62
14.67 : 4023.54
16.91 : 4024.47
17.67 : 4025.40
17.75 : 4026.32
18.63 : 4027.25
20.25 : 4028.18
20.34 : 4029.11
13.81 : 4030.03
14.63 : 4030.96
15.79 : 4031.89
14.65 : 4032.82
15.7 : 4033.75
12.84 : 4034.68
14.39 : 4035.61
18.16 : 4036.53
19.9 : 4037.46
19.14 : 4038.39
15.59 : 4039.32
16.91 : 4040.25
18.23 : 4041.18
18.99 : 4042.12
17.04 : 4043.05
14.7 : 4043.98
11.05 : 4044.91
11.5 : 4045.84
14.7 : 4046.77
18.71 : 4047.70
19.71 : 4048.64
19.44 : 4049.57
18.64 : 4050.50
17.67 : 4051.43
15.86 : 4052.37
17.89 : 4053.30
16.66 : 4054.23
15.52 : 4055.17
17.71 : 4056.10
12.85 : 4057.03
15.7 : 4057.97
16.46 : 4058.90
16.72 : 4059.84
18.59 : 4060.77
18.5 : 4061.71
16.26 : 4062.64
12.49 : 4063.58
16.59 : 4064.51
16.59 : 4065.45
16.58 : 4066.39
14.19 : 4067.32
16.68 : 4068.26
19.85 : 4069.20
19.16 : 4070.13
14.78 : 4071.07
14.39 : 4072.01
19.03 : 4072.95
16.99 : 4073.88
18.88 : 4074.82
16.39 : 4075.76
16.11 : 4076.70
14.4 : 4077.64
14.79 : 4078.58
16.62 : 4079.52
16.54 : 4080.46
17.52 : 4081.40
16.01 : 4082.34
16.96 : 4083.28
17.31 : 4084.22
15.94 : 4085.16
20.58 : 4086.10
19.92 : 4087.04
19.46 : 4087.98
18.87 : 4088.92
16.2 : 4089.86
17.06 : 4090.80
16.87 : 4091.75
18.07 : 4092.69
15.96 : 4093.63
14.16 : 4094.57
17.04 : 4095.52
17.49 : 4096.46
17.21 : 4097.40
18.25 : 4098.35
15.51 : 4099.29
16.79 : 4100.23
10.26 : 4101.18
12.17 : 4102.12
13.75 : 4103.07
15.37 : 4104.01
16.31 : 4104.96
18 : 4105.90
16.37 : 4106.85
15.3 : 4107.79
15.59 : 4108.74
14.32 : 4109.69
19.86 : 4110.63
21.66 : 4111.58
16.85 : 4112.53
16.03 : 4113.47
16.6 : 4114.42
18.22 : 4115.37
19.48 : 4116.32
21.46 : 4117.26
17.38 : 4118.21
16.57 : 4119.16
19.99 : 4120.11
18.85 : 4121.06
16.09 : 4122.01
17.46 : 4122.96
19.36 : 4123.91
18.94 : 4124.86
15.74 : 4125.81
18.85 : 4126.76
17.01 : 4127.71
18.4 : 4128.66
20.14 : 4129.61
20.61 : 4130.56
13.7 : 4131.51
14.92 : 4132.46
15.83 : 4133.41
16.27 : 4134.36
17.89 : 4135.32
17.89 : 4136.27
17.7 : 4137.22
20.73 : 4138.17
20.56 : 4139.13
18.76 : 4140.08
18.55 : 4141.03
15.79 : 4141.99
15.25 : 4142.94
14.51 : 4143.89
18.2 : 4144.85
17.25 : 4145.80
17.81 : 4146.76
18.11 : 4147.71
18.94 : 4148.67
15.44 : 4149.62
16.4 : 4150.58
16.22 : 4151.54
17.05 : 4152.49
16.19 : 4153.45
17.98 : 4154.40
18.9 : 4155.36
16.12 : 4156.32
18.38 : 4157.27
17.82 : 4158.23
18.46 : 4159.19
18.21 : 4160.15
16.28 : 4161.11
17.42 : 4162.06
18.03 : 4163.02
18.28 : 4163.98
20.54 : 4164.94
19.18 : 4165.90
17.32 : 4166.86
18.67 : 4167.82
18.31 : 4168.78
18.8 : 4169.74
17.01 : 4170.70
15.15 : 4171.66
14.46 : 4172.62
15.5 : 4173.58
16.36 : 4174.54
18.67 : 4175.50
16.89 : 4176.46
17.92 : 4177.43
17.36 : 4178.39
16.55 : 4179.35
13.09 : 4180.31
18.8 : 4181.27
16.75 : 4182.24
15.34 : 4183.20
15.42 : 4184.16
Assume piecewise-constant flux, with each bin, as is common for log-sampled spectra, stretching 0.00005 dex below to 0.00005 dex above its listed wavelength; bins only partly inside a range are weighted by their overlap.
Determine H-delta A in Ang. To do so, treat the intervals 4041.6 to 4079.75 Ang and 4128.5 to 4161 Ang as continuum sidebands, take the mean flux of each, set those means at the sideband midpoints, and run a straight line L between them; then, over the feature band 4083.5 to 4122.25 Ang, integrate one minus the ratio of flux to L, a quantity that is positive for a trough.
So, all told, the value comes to -0.19 Ang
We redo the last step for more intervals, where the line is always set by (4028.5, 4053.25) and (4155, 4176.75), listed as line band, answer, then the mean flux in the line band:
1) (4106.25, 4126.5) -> -0.67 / 17.7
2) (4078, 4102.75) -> 0.43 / 16.6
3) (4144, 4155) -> 0.19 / 17.2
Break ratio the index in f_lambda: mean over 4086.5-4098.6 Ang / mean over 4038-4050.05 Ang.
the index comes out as 1.1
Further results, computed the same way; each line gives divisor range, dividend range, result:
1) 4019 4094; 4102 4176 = 1.04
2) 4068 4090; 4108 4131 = 1.05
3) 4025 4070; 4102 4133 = 1.04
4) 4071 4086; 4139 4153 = 1.04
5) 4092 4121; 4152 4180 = 1.04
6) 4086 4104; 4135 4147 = 1.08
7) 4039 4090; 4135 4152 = 1.05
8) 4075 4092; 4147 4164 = 1.02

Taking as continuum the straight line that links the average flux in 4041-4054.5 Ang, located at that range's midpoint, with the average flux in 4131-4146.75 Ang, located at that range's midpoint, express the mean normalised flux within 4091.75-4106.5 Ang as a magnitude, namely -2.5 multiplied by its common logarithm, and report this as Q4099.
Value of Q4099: 0.08 mag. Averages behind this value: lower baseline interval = 16.7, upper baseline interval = 17.1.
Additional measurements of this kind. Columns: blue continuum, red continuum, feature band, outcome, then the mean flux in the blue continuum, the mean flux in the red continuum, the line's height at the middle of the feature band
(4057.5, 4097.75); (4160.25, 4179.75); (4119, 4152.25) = -0.02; 16.9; 17.5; 17.2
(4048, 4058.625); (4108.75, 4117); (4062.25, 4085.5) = 0.06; 17.1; 17.8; 17.3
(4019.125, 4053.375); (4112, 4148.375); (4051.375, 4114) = 0.04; 16.8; 17.7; 17.3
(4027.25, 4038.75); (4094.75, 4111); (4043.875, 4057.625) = 0.02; 16.7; 15.8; 16.5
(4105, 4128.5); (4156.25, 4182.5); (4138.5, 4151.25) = 0.01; 17.7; 17.4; 17.6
